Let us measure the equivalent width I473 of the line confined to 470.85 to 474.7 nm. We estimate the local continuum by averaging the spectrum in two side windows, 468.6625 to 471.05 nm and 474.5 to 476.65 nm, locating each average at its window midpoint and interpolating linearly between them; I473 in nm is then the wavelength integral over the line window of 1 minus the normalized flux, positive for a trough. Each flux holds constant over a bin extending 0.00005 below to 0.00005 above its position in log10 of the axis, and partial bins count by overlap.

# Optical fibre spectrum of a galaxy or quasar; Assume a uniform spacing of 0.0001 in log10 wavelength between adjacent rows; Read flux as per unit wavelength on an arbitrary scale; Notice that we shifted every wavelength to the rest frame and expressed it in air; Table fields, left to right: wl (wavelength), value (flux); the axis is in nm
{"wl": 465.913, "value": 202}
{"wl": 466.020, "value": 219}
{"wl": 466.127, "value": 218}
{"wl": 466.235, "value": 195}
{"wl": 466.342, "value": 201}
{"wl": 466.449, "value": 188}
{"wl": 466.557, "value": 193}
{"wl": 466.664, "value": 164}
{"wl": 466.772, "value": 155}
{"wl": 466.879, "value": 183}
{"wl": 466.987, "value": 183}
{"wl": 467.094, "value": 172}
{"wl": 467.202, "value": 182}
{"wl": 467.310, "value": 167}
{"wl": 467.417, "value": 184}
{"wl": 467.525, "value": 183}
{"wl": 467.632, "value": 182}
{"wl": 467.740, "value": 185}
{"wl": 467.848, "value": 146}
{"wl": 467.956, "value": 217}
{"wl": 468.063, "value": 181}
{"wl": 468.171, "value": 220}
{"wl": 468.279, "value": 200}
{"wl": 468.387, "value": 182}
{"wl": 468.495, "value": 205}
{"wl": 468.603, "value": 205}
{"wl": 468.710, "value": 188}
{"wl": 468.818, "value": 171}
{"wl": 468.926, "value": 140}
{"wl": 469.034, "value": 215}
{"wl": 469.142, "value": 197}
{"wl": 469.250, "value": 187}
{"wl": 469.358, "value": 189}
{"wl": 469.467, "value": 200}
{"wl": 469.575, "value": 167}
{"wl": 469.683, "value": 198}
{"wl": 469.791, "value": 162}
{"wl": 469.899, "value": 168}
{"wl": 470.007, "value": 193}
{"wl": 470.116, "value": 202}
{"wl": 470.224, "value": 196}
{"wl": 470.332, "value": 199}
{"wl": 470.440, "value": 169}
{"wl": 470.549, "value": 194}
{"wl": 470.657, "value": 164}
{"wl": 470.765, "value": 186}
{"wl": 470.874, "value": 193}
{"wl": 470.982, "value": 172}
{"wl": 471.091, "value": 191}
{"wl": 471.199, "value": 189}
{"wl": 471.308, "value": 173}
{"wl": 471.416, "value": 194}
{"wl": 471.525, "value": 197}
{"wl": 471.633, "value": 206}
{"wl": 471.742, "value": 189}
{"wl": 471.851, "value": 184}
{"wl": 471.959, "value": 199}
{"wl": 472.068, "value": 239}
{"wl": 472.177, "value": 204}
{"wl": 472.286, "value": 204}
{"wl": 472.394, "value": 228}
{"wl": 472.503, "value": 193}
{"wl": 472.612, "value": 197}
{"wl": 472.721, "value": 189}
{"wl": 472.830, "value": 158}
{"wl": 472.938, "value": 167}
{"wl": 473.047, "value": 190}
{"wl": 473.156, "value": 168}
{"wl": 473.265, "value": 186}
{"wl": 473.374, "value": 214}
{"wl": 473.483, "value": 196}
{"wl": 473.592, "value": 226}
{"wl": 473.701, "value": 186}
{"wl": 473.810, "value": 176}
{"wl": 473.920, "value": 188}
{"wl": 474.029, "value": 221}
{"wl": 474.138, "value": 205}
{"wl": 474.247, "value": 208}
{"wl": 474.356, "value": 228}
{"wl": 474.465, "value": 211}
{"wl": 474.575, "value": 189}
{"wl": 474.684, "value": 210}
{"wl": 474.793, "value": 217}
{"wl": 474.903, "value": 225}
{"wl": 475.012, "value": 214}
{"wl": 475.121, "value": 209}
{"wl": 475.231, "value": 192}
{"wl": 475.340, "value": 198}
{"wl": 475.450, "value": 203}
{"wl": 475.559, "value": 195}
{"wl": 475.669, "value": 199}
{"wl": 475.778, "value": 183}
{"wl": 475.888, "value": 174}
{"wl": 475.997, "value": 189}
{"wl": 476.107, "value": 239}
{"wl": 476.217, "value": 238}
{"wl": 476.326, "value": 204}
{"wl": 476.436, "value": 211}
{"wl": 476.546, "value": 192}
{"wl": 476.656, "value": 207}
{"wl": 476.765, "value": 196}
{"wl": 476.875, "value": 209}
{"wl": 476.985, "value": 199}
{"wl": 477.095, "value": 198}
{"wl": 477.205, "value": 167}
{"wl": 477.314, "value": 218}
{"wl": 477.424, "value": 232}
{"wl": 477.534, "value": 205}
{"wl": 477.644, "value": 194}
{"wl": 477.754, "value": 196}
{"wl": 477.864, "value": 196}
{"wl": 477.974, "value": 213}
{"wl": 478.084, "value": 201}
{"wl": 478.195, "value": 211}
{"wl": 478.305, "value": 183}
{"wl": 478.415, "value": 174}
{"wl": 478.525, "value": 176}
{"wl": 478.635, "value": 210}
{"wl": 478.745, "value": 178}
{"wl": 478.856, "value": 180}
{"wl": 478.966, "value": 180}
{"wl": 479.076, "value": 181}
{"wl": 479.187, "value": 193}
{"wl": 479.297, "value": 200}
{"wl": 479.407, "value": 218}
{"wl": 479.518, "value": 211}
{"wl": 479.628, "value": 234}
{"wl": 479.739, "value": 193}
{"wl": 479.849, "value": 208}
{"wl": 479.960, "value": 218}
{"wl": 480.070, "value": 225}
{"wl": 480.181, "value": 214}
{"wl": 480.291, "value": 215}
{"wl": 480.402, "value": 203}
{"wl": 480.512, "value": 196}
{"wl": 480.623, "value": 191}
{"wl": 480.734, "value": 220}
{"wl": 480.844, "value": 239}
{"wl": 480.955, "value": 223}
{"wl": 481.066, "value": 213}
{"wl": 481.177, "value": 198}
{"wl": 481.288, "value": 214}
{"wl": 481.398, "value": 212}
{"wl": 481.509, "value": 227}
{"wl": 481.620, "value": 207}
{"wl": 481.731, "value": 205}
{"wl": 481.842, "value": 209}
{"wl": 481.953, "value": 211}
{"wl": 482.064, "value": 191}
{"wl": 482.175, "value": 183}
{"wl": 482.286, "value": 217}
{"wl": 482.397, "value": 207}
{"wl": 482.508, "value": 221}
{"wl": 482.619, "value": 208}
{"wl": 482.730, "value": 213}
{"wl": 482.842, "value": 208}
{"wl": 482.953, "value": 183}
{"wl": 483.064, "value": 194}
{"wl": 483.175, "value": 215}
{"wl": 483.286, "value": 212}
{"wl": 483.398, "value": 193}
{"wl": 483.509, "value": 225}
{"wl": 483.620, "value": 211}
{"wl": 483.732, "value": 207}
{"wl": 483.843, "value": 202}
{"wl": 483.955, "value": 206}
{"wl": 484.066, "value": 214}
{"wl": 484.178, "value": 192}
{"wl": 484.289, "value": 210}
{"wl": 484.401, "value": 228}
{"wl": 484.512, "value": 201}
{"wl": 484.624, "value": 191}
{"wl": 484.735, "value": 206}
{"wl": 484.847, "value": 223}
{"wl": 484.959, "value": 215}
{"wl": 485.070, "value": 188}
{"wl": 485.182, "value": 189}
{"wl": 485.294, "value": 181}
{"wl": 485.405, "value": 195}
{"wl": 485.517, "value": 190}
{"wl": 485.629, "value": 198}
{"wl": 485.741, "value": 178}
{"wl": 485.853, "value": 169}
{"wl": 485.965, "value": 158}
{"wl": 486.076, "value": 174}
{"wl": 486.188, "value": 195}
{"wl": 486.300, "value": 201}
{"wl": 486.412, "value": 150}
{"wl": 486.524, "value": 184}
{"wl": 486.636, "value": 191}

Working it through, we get -0.036 nm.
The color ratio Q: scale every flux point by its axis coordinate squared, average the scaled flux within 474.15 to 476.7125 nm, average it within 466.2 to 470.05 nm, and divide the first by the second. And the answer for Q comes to 1.15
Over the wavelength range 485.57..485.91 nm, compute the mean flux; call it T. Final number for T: 181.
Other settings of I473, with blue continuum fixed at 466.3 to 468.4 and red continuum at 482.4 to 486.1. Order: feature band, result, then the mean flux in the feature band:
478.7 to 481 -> -0.12 nm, 206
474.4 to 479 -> -0.19 nm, 200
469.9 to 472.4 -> -0.08 nm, 193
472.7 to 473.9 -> 0.02 nm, 187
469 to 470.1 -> -0.01 nm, 187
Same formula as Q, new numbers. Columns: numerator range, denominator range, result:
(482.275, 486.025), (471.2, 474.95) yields 1.06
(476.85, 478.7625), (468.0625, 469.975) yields 1.09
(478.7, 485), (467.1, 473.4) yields 1.15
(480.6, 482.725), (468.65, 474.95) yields 1.14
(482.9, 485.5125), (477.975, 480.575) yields 1.04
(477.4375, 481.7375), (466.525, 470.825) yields 1.16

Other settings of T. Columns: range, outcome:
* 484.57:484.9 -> 207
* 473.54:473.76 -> 205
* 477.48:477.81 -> 198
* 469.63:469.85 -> 180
